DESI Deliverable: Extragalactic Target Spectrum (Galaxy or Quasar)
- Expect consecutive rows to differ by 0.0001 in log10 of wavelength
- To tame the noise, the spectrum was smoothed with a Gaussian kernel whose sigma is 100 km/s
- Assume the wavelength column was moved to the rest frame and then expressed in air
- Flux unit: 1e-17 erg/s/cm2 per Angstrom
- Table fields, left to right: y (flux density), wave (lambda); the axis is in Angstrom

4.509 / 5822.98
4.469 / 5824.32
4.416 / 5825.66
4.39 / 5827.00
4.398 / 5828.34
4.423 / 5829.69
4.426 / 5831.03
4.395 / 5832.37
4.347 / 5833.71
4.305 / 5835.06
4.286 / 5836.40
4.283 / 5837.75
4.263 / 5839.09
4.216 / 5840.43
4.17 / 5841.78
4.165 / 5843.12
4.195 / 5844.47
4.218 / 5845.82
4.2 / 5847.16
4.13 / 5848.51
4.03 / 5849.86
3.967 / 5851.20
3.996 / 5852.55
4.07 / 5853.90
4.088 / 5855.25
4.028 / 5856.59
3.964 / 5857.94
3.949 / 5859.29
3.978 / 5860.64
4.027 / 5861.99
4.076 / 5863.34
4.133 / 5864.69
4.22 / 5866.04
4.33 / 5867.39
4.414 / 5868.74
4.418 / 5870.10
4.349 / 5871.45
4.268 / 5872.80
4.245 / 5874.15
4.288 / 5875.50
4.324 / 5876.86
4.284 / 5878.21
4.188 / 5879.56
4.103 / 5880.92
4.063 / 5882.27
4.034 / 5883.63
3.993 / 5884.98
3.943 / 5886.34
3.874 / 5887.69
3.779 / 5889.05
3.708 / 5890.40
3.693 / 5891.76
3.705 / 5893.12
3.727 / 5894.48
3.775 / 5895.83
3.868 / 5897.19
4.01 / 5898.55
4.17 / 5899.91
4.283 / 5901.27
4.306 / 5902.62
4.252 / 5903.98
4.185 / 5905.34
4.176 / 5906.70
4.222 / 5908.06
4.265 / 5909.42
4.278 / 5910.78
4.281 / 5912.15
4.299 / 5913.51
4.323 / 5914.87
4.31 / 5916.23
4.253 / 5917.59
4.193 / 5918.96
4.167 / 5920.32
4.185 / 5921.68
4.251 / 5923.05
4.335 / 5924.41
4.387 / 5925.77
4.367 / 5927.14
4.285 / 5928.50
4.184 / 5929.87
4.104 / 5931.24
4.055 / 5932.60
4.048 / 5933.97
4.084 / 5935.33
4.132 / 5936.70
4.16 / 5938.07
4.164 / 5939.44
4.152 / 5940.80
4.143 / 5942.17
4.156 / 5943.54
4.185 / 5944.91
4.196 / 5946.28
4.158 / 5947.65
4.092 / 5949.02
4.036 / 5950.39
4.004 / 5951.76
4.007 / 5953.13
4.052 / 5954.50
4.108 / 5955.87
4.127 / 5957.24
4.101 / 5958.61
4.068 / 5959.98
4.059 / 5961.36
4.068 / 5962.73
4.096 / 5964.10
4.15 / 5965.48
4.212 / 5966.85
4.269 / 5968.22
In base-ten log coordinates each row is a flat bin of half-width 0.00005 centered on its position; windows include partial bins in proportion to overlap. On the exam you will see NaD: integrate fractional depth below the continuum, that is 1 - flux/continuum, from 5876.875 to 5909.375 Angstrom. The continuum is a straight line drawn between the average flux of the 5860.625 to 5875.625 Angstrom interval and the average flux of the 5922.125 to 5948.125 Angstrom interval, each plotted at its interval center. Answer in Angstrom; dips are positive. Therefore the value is 1.48 Angstrom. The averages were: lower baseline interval 4.24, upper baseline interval 4.19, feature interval 4.03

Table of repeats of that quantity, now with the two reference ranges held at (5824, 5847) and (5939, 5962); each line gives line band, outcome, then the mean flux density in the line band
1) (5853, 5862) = 0.5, 4.01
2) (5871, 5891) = 0.6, 4.1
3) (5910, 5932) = -0.5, 4.26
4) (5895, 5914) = 0.1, 4.16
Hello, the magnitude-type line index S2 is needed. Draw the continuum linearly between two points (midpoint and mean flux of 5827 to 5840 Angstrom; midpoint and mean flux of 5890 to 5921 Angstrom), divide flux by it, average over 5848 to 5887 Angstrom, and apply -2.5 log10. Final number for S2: 0.03 mag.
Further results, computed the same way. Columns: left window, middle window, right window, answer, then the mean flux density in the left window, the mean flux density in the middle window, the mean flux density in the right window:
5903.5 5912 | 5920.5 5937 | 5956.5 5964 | -0.01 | 4.23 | 4.2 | 4.09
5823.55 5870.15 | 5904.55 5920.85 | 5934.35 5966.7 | -0.03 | 4.21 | 4.25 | 4.11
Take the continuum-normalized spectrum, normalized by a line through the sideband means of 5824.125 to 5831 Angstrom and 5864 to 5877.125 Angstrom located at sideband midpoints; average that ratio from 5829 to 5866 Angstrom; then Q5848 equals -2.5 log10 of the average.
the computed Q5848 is 0.051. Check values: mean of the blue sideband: 4.42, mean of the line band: 4.16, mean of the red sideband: 4.3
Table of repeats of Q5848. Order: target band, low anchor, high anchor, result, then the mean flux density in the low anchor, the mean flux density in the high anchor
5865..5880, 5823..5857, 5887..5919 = -0.037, 4.24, 4.08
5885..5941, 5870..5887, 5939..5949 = 0.014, 4.19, 4.16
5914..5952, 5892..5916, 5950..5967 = -0.022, 4.12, 4.08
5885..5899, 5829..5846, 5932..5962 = 0.104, 4.28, 4.1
